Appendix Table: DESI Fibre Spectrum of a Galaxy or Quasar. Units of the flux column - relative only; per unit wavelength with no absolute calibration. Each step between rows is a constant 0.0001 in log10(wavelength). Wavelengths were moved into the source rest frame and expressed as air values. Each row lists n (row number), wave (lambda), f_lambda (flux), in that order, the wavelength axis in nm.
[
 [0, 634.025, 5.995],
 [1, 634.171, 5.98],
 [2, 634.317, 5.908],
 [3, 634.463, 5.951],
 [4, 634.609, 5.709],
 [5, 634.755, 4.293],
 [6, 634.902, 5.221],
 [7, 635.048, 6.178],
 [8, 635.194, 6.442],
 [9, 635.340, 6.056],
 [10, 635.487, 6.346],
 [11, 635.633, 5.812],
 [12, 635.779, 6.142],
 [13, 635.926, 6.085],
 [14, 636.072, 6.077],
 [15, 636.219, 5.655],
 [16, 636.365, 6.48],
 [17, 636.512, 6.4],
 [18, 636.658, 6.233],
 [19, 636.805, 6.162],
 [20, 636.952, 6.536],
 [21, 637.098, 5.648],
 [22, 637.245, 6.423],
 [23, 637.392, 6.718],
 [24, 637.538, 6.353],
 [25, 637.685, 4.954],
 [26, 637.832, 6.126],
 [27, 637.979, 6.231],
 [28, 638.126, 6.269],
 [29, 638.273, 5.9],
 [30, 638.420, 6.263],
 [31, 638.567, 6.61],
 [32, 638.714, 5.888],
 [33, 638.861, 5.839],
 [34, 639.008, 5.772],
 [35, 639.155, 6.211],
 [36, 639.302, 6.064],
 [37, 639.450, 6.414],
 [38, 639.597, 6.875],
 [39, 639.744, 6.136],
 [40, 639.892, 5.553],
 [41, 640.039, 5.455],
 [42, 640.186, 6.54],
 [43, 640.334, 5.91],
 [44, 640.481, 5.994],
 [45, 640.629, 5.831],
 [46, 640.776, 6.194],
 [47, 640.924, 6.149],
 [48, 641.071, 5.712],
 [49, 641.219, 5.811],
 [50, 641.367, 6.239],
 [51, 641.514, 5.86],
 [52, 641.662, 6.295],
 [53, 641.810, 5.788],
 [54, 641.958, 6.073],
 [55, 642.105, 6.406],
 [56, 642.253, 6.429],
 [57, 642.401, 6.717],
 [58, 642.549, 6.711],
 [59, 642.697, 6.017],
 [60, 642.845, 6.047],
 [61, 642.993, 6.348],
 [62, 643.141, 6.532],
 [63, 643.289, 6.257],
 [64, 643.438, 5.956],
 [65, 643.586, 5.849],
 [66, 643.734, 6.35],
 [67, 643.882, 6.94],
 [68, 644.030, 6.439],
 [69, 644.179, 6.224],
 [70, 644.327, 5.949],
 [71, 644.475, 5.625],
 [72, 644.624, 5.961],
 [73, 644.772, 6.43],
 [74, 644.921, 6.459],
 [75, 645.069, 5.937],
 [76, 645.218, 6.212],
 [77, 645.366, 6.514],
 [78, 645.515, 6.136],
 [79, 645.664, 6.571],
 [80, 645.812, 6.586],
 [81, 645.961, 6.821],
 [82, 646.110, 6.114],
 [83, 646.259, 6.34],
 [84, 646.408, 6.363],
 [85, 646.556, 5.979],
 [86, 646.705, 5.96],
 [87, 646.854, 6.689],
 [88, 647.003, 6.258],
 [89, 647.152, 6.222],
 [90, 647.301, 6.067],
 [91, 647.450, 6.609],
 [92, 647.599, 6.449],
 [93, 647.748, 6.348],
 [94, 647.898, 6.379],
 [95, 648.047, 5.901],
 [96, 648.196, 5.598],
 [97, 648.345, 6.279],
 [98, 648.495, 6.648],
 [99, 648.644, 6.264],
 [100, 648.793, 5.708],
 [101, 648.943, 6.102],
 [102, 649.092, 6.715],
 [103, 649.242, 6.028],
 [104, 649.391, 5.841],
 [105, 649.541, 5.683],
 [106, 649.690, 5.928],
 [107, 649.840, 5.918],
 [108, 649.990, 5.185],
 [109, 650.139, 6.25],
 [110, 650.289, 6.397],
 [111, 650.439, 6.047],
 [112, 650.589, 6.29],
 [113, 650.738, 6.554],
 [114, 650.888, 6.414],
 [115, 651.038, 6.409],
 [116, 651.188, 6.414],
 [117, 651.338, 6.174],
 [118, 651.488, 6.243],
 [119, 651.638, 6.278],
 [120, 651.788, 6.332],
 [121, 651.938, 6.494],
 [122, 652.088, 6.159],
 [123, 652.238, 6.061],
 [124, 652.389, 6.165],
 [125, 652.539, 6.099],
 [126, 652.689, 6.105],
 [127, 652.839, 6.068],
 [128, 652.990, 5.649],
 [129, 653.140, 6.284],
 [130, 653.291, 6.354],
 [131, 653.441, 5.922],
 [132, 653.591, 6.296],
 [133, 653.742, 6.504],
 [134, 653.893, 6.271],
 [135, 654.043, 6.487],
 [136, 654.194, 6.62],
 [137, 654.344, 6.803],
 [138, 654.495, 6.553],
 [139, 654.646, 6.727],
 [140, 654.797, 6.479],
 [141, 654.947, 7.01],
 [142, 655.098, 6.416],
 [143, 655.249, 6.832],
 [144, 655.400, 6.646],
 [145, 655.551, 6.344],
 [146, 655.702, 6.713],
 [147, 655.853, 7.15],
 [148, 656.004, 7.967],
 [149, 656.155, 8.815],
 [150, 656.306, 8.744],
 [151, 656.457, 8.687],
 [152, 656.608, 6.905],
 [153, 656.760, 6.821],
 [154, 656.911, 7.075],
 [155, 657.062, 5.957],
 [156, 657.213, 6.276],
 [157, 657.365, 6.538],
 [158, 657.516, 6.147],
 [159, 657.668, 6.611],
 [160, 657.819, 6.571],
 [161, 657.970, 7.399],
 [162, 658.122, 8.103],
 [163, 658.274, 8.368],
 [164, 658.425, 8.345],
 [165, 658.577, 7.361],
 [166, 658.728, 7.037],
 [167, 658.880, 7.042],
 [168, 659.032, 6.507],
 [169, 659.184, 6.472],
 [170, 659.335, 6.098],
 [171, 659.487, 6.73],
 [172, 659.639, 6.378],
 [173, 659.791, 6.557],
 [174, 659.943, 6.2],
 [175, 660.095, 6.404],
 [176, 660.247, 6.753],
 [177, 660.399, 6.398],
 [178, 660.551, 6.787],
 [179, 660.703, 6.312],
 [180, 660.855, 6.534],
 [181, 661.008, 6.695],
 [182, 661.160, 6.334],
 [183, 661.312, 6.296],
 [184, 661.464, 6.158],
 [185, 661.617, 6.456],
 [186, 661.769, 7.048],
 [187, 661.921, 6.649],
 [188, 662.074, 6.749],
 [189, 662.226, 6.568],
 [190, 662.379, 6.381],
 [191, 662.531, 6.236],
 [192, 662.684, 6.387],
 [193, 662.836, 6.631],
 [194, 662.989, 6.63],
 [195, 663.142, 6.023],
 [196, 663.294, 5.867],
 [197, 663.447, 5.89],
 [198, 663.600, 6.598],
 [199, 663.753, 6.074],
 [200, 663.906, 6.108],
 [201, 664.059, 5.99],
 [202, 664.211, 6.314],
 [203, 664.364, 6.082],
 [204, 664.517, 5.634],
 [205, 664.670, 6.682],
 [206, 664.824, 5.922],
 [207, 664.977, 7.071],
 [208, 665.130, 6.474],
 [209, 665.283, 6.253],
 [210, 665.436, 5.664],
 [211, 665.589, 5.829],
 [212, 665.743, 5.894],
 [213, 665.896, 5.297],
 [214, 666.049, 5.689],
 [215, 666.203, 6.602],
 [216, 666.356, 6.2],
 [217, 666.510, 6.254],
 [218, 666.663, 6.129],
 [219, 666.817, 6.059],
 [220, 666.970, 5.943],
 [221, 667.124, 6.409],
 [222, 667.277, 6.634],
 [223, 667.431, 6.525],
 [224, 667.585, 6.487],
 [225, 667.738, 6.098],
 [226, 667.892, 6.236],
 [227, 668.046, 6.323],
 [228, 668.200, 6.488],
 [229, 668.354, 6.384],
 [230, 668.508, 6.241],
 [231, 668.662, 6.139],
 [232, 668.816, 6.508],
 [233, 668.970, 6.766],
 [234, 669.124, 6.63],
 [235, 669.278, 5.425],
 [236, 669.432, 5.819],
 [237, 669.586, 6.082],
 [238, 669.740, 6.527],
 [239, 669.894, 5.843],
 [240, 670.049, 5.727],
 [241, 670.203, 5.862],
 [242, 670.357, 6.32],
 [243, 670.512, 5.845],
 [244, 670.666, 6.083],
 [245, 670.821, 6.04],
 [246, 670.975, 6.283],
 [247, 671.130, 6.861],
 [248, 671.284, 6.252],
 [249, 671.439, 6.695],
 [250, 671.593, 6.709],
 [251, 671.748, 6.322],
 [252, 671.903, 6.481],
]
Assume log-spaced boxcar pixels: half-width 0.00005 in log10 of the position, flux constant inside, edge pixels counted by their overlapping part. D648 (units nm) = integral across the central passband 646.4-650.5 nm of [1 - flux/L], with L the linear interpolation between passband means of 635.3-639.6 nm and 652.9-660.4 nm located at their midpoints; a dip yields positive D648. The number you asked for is 0.25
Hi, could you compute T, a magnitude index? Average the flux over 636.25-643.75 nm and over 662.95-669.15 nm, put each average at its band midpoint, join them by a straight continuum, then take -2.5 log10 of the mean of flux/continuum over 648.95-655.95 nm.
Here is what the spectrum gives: -0.02 mag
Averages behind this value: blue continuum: 6.14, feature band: 6.31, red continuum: 6.21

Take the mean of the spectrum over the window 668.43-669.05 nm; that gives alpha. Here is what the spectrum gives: 6.41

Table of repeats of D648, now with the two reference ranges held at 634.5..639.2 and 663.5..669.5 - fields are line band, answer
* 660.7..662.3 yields -0.095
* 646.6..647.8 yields -0.044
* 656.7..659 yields -0.330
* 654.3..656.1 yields -0.202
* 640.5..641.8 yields 0.012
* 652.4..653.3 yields 0.006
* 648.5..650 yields 0.024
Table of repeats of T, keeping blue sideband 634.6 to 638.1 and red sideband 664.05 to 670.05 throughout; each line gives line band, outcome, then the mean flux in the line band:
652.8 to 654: -0.01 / 6.18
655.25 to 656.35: -0.21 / 7.4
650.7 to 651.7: -0.04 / 6.35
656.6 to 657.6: -0.06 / 6.5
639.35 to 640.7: -0.01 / 6.08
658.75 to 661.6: -0.06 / 6.49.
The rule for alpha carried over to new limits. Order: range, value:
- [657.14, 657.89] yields 6.42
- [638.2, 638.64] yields 6.26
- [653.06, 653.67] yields 6.21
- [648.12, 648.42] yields 5.94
